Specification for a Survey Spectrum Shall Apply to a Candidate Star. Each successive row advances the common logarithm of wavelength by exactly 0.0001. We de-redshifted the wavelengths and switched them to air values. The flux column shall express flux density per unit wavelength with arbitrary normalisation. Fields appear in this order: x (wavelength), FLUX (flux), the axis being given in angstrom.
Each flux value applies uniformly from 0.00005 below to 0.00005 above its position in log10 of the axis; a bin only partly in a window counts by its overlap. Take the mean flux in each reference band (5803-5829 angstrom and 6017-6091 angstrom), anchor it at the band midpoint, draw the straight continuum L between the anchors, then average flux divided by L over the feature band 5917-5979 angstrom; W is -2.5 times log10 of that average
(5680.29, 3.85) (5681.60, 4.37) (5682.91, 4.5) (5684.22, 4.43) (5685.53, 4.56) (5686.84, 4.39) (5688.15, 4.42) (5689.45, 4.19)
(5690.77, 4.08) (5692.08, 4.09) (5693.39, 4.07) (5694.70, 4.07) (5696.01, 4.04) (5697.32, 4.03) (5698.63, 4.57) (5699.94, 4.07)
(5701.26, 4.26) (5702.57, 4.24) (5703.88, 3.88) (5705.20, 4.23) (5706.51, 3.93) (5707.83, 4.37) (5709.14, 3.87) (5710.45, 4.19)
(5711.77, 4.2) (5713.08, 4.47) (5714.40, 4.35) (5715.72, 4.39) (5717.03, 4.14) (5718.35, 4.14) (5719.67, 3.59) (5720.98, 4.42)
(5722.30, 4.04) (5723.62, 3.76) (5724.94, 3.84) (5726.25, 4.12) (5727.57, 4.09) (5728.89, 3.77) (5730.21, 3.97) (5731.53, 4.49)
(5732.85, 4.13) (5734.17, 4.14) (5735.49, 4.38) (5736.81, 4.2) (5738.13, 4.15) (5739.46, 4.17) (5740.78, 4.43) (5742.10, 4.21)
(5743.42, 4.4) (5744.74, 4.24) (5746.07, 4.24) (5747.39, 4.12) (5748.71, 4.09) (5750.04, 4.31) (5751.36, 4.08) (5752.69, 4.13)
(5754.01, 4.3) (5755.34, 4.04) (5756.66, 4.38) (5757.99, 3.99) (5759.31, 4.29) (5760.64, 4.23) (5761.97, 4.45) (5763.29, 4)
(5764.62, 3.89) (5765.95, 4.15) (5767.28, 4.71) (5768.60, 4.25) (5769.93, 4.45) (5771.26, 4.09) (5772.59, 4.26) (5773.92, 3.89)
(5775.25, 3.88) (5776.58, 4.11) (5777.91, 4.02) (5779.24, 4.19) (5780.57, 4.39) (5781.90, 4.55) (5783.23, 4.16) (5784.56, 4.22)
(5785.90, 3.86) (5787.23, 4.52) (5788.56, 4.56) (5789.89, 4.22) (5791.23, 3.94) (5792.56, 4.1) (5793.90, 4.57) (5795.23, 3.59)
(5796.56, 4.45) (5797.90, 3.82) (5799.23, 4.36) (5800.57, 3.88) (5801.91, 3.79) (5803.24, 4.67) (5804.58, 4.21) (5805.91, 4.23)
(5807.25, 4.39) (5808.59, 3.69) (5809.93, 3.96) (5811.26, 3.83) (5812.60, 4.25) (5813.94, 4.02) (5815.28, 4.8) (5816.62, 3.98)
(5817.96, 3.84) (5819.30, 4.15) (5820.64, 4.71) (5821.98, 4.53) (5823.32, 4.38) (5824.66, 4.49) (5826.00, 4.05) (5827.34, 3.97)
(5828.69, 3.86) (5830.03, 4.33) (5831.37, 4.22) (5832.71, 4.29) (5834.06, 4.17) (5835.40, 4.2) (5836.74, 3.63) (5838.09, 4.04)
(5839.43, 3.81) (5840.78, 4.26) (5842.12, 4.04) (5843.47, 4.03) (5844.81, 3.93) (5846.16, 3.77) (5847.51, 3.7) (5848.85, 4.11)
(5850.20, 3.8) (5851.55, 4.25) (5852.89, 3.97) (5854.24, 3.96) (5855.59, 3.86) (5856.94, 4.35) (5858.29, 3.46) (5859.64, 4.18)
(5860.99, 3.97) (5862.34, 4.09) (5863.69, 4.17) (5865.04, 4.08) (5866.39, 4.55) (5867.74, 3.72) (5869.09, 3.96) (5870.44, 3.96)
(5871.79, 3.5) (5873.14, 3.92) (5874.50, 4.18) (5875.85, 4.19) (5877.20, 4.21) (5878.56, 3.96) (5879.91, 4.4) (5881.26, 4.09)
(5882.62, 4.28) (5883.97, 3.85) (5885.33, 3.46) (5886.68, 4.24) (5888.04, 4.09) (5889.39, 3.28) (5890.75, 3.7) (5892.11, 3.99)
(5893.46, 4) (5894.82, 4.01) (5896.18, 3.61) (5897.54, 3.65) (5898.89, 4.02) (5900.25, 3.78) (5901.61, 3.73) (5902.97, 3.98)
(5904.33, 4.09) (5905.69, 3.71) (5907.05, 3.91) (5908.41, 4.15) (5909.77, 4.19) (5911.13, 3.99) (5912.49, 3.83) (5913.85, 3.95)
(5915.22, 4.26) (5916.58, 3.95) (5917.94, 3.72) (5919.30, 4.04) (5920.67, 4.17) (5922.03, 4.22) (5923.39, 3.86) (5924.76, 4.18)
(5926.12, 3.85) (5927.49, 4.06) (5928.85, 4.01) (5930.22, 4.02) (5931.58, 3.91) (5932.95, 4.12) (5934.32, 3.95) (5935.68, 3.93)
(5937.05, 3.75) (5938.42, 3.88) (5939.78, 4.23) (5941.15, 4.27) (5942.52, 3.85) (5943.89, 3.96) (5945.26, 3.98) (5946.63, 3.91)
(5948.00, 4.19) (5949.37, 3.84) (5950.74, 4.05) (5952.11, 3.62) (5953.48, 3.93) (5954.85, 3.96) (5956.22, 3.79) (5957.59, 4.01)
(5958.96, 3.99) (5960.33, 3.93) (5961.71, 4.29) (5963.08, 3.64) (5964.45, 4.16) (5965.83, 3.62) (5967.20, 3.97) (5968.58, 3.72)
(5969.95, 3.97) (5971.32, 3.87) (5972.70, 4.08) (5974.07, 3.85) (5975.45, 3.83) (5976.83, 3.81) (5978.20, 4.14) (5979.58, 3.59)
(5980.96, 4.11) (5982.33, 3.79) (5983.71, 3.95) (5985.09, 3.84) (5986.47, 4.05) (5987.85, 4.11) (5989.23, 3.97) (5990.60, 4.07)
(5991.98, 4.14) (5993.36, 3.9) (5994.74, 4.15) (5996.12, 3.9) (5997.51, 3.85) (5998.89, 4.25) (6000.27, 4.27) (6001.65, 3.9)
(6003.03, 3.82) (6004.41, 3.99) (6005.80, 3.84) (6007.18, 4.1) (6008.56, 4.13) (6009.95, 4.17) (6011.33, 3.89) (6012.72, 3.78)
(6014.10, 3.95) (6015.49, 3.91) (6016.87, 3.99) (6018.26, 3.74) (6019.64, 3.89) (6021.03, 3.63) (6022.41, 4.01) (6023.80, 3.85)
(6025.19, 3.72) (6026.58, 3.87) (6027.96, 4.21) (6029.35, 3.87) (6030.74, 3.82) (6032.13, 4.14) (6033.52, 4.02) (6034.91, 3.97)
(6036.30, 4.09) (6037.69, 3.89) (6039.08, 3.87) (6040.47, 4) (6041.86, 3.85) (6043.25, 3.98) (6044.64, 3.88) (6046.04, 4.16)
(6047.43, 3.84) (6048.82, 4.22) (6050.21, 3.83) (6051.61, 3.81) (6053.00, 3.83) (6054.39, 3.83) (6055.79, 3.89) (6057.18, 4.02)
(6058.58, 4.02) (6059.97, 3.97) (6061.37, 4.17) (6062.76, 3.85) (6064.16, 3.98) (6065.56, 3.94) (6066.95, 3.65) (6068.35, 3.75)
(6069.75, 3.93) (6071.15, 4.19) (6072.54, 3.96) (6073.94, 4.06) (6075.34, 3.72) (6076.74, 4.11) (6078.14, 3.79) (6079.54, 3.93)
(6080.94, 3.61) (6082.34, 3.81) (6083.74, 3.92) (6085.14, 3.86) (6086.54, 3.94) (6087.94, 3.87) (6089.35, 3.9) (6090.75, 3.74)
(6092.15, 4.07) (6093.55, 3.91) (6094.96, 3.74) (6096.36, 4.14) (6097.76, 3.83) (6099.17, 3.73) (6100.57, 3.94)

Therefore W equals 0.02 mag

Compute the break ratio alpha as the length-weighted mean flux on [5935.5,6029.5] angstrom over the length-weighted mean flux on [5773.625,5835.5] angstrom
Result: 0.94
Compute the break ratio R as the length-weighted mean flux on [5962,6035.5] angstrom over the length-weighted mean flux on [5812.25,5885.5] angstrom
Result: 0.97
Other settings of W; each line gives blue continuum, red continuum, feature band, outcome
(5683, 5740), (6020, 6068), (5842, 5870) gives 0.02 mag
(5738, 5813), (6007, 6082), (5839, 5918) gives 0.03 mag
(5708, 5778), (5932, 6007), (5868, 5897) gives 0.03 mag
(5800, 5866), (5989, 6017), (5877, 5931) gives 0.03 mag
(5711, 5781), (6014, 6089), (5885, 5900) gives 0.06 mag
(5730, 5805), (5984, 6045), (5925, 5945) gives 0.01 mag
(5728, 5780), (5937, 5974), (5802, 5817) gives -0.01 mag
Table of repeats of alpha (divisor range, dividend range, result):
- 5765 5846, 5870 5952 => 0.95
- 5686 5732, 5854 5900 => 0.96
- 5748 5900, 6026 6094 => 0.96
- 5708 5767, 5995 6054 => 0.95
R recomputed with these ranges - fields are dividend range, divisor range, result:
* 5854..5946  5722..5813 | 0.96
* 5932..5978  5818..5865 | 0.97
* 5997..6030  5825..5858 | 0.98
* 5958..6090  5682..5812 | 0.94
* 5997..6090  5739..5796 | 0.94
